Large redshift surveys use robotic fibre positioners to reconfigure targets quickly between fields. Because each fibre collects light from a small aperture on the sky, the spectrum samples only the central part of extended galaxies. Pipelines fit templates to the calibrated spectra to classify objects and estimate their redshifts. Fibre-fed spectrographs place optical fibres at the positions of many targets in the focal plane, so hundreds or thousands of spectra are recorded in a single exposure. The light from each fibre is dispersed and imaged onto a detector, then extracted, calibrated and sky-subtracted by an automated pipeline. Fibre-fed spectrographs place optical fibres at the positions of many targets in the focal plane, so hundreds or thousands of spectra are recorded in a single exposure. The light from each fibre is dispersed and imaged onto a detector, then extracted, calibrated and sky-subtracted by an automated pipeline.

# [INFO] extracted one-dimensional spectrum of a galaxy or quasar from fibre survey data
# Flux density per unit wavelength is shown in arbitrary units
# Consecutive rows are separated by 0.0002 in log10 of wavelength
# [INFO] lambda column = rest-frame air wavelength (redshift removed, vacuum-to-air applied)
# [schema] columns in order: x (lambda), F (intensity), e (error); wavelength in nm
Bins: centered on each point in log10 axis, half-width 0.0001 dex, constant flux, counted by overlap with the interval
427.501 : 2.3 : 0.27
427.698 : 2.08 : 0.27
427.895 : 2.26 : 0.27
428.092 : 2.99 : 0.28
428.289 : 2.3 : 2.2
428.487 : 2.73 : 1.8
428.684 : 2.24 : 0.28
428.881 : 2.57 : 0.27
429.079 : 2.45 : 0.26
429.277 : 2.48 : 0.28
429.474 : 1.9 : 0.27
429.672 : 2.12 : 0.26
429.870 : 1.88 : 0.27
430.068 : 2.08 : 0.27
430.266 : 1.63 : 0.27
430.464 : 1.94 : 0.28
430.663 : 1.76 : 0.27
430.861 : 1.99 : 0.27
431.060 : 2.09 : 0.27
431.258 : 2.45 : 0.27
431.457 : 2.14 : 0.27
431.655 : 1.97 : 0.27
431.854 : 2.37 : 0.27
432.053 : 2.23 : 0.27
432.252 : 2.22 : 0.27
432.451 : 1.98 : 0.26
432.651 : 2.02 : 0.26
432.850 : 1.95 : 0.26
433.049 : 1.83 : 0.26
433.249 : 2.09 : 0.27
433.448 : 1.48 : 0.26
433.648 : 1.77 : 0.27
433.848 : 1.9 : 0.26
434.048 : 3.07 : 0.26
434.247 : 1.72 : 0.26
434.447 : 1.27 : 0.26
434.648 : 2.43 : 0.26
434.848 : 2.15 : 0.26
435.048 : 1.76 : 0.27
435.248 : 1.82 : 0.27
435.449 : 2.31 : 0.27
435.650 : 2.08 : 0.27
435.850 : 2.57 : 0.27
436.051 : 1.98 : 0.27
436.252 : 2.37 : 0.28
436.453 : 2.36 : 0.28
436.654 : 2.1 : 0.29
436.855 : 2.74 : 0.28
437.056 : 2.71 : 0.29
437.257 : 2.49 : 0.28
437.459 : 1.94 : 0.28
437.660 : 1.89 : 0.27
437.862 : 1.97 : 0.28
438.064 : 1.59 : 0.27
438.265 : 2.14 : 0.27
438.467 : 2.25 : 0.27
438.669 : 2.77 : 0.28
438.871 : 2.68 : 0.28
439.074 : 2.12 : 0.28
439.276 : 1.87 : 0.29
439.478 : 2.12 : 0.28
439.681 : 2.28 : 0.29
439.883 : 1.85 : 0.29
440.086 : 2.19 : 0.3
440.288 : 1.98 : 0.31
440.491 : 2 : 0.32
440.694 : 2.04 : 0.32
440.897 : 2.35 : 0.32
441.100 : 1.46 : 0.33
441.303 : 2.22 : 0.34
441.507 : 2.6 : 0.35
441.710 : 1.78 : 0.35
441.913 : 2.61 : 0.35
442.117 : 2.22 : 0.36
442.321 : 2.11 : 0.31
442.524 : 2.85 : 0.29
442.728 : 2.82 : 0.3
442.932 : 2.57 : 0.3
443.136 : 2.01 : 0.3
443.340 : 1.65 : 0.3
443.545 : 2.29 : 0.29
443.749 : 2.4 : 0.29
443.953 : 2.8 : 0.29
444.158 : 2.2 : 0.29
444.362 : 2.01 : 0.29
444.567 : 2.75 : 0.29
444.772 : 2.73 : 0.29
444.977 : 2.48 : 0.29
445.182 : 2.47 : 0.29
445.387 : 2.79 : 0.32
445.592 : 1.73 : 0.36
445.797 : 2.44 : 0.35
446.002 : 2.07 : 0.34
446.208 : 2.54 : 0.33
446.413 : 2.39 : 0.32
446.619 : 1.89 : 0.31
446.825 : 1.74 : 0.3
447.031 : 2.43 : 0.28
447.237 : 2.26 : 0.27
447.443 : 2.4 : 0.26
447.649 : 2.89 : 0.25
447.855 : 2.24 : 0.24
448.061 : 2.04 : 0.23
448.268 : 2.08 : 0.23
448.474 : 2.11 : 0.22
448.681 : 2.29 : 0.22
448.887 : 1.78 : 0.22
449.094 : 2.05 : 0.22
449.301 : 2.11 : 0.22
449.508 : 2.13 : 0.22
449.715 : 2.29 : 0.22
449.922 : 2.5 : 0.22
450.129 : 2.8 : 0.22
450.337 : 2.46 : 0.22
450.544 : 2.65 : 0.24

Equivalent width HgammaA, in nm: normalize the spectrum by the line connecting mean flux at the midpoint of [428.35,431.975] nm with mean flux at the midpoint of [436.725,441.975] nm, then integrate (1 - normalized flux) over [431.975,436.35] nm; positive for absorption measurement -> 0.24 nm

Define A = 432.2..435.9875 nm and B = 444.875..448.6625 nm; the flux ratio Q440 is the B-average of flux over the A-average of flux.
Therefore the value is 1.13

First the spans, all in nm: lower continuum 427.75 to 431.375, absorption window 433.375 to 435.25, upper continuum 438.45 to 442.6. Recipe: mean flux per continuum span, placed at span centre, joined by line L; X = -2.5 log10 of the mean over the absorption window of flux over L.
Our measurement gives 0.135 mag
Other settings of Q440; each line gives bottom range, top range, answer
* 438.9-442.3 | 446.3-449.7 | 1.03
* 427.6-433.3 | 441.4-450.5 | 1.07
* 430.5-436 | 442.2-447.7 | 1.15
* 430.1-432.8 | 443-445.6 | 1.14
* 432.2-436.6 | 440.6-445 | 1.13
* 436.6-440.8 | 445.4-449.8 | 1.01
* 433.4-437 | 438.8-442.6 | 1.02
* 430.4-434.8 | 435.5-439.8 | 1.10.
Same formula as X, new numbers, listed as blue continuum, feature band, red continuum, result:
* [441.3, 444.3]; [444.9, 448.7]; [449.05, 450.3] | 0.029 mag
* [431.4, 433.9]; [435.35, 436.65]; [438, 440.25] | -0.088 mag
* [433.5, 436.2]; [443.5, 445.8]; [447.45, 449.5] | -0.132 mag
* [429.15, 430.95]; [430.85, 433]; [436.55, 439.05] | -0.040 mag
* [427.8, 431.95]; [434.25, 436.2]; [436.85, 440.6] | 0.079 mag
